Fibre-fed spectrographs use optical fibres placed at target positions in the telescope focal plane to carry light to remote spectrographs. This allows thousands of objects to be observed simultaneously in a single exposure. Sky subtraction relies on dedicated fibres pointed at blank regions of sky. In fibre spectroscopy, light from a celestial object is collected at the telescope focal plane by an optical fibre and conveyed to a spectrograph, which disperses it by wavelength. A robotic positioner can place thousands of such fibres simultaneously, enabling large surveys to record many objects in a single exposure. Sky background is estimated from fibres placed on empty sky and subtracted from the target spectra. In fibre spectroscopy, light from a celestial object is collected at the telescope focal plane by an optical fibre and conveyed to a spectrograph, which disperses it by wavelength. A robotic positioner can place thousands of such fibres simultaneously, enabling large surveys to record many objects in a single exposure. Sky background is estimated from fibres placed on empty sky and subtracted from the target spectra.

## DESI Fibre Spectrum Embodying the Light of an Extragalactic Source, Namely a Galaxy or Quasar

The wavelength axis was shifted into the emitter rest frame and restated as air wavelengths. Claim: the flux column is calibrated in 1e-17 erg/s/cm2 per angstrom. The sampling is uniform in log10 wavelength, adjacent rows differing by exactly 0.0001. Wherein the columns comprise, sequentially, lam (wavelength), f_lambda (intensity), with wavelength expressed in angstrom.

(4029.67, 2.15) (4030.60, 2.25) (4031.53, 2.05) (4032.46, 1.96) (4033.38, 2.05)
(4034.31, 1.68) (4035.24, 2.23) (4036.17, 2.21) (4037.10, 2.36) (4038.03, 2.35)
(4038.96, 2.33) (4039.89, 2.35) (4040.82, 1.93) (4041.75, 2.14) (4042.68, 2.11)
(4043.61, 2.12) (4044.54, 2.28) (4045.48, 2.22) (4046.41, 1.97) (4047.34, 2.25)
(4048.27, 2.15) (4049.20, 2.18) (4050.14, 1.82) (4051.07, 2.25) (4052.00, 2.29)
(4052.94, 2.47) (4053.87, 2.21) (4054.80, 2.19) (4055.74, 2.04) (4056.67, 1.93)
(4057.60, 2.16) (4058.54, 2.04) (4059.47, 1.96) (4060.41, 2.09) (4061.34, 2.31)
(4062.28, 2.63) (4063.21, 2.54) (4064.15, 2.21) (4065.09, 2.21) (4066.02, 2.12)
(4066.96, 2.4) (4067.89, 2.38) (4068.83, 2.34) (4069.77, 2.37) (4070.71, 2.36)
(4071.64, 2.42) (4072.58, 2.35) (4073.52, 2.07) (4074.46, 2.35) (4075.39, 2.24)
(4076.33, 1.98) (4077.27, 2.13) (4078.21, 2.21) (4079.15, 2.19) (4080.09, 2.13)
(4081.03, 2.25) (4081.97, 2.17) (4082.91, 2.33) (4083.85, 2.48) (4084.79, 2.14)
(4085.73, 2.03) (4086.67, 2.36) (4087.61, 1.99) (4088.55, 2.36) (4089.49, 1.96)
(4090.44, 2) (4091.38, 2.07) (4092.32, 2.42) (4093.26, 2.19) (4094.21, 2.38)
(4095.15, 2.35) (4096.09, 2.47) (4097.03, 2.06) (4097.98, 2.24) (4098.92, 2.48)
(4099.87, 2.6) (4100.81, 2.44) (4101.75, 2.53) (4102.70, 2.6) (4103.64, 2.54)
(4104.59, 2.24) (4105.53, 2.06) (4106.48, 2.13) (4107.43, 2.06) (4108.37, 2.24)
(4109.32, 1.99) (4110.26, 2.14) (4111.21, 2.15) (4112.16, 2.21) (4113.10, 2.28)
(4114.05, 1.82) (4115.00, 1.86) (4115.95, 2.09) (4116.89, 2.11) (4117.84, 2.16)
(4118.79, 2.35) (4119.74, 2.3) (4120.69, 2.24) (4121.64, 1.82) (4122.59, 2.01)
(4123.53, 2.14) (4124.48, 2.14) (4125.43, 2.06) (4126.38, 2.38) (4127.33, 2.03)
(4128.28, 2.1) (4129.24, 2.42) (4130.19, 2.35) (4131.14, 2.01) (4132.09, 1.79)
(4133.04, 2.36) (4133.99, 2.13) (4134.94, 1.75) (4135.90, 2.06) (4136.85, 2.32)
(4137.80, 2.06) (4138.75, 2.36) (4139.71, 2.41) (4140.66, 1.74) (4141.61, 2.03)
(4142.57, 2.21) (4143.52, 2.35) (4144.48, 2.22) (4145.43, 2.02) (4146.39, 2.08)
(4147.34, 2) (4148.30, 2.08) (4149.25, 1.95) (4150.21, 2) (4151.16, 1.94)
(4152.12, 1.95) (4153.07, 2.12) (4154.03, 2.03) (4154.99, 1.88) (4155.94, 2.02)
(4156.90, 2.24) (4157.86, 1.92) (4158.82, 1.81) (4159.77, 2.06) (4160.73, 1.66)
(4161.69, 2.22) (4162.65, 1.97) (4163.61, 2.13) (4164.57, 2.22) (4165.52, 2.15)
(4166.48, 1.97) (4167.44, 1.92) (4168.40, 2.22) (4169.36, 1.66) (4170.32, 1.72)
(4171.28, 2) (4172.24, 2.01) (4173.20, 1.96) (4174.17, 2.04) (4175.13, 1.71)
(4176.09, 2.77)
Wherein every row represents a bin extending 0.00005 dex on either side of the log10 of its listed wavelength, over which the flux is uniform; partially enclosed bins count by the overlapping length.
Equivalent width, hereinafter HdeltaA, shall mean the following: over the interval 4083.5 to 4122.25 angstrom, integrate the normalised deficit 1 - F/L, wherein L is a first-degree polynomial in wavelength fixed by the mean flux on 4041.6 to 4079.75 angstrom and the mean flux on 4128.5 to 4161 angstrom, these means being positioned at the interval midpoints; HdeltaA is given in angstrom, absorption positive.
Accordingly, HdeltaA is -1.4 angstrom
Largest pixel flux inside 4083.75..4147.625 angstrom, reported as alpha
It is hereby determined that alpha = 2.6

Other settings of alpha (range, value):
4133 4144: 2.41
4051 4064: 2.63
